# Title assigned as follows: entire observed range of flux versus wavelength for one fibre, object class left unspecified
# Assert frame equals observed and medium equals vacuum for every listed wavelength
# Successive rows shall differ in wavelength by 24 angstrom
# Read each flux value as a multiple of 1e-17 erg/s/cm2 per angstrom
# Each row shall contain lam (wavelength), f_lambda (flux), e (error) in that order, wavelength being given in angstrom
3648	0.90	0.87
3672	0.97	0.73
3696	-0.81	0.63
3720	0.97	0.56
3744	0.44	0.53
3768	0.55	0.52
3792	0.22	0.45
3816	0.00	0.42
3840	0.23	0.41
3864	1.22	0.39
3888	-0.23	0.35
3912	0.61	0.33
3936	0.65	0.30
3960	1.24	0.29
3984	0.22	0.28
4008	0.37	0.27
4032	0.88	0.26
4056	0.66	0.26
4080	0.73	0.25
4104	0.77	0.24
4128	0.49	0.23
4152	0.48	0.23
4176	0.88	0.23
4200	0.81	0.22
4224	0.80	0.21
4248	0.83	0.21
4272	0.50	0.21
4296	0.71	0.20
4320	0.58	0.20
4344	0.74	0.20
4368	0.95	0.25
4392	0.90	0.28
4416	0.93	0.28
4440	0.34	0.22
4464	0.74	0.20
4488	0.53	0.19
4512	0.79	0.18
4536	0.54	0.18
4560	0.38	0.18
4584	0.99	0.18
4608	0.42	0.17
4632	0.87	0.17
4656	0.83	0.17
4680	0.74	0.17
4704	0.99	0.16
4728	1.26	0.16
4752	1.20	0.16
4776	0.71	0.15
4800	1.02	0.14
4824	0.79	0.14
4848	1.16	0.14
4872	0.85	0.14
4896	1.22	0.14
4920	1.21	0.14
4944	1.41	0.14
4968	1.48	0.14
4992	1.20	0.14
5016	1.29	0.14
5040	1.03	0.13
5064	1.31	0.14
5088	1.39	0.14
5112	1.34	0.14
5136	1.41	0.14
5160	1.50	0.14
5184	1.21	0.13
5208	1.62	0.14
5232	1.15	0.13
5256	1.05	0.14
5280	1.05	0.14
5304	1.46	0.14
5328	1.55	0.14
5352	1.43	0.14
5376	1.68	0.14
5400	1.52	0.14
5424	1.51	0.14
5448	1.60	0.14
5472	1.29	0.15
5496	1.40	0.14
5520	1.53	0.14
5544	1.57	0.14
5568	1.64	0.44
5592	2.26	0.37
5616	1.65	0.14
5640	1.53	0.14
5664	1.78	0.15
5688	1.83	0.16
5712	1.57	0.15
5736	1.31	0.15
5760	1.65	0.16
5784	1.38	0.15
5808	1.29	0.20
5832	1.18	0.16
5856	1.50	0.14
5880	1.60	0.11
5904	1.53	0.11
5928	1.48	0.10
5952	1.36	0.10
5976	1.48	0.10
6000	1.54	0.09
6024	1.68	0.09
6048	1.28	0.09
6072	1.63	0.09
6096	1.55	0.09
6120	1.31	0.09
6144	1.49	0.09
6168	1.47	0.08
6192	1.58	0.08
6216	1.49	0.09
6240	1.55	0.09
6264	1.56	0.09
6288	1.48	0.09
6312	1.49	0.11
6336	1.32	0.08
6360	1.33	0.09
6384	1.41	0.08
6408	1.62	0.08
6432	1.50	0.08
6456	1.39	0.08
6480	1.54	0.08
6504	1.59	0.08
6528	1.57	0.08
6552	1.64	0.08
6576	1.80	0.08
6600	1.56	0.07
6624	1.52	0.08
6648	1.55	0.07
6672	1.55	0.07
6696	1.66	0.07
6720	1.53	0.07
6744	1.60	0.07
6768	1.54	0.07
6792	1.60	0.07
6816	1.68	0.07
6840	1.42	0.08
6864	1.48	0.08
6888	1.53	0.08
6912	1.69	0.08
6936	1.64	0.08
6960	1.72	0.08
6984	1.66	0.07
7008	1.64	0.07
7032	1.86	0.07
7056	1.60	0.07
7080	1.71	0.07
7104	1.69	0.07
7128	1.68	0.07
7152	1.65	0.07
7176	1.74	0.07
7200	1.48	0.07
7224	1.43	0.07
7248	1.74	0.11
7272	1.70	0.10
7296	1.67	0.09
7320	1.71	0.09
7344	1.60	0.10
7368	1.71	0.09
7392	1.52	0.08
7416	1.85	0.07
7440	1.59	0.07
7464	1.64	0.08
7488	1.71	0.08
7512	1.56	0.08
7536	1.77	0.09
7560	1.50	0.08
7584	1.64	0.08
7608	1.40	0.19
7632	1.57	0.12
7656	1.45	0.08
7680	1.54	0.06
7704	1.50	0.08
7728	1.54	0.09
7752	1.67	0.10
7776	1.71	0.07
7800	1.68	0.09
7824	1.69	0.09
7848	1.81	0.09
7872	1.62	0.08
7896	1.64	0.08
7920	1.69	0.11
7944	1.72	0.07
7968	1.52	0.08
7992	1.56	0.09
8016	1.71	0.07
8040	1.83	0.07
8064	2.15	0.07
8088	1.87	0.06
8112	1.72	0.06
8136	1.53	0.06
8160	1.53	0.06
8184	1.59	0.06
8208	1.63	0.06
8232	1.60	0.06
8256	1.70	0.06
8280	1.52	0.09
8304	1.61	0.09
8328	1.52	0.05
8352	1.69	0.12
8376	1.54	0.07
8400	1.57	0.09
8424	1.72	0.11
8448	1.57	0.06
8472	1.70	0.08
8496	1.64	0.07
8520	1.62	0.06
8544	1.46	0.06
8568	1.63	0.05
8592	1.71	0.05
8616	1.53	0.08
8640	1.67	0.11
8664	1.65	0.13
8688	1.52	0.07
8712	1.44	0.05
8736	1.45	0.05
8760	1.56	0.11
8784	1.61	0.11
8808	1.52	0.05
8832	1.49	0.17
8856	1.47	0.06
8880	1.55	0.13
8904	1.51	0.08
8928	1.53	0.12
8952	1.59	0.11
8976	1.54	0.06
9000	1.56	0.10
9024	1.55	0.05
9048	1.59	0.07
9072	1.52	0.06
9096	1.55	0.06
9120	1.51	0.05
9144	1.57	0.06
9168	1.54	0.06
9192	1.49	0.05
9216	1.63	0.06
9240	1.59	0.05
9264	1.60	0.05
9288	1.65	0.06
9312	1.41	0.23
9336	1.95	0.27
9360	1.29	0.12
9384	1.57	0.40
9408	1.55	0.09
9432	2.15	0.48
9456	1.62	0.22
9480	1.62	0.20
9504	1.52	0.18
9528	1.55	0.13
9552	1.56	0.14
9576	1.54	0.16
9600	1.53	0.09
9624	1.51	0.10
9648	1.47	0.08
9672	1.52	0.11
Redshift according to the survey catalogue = 0.23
